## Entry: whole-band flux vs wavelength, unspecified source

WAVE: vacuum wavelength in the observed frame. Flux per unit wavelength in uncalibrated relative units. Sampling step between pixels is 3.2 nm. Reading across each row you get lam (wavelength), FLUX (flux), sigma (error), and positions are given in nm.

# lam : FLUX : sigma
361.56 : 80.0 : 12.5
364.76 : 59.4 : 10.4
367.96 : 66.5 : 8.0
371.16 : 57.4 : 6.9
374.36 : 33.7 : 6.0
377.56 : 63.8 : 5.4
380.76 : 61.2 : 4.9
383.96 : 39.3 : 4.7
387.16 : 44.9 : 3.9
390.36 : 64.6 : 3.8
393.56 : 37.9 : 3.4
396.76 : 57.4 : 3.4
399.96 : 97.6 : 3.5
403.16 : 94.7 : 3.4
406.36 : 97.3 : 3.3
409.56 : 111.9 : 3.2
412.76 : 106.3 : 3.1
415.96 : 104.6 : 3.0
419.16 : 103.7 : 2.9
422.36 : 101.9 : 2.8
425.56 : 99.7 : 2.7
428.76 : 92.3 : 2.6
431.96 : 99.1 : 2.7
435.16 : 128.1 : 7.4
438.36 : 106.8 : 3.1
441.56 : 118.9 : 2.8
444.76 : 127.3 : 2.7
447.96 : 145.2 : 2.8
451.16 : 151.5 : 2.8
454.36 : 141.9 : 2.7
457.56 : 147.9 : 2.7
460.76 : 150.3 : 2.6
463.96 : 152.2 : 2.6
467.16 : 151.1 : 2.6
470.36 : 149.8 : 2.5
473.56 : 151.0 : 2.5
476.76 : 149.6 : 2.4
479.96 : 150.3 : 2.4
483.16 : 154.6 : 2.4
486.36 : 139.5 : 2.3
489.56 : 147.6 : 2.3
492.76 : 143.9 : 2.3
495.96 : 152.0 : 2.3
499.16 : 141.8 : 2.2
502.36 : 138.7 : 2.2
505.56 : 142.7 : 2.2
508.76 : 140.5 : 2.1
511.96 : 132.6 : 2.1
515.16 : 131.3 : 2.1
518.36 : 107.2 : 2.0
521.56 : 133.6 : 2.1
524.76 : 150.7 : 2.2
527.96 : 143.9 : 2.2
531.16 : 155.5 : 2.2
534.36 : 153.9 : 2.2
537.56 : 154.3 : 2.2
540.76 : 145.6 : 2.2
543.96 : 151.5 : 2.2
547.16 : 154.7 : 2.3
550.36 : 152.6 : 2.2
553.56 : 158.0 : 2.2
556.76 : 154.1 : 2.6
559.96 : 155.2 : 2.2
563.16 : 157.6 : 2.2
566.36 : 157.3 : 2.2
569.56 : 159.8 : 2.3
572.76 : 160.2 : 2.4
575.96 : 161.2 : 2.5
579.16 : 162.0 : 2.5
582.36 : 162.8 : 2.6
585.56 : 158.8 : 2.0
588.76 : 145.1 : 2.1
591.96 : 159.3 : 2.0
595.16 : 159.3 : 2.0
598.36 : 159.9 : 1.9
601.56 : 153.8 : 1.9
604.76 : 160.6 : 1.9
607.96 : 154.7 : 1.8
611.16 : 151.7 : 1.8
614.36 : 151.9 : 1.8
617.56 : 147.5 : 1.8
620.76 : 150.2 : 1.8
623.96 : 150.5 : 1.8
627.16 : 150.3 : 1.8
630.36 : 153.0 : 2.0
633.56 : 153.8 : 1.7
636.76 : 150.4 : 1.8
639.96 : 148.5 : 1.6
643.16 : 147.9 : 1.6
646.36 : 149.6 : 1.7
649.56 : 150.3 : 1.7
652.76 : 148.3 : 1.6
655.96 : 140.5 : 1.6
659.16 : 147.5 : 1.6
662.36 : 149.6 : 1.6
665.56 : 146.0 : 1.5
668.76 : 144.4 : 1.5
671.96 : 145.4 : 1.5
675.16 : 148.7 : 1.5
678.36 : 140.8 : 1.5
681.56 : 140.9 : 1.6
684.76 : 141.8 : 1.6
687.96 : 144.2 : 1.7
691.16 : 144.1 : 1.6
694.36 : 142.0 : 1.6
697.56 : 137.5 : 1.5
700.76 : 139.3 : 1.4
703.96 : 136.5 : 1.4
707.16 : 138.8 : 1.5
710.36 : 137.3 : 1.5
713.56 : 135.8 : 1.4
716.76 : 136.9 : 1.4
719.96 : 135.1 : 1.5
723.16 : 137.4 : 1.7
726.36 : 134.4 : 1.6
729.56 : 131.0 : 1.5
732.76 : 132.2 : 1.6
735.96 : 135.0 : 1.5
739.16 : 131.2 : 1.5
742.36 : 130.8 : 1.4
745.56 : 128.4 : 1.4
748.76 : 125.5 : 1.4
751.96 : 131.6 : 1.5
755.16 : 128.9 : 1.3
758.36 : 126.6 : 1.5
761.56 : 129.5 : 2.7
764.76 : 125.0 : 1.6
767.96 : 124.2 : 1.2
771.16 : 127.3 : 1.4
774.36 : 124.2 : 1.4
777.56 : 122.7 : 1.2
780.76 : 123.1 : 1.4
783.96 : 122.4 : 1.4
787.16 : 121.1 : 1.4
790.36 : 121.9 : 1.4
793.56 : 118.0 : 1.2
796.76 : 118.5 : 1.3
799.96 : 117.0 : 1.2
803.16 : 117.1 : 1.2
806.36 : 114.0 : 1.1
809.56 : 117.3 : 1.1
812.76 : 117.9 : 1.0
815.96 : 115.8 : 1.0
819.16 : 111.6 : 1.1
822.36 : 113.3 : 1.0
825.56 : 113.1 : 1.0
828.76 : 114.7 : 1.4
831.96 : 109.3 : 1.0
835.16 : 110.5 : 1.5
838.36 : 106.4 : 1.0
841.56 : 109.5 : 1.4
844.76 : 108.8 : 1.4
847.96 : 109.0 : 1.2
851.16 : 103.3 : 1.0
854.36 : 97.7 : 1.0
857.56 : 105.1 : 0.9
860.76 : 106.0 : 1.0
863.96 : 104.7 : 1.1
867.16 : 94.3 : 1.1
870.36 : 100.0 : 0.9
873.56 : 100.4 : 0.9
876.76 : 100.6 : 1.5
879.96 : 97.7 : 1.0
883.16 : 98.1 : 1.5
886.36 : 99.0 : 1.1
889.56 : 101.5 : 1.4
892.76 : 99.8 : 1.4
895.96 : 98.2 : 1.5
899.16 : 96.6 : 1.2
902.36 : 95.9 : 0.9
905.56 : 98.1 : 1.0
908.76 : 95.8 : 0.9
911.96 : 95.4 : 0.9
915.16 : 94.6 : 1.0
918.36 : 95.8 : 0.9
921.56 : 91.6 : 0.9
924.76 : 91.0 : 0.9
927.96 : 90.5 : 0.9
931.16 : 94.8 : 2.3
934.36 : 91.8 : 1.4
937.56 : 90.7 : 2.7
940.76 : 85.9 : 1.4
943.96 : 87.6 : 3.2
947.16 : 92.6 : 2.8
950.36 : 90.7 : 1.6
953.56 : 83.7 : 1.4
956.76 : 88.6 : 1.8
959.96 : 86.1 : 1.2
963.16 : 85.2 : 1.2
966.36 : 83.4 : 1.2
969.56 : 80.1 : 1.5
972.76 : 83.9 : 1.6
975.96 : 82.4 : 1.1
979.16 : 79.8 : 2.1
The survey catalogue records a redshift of 0.000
